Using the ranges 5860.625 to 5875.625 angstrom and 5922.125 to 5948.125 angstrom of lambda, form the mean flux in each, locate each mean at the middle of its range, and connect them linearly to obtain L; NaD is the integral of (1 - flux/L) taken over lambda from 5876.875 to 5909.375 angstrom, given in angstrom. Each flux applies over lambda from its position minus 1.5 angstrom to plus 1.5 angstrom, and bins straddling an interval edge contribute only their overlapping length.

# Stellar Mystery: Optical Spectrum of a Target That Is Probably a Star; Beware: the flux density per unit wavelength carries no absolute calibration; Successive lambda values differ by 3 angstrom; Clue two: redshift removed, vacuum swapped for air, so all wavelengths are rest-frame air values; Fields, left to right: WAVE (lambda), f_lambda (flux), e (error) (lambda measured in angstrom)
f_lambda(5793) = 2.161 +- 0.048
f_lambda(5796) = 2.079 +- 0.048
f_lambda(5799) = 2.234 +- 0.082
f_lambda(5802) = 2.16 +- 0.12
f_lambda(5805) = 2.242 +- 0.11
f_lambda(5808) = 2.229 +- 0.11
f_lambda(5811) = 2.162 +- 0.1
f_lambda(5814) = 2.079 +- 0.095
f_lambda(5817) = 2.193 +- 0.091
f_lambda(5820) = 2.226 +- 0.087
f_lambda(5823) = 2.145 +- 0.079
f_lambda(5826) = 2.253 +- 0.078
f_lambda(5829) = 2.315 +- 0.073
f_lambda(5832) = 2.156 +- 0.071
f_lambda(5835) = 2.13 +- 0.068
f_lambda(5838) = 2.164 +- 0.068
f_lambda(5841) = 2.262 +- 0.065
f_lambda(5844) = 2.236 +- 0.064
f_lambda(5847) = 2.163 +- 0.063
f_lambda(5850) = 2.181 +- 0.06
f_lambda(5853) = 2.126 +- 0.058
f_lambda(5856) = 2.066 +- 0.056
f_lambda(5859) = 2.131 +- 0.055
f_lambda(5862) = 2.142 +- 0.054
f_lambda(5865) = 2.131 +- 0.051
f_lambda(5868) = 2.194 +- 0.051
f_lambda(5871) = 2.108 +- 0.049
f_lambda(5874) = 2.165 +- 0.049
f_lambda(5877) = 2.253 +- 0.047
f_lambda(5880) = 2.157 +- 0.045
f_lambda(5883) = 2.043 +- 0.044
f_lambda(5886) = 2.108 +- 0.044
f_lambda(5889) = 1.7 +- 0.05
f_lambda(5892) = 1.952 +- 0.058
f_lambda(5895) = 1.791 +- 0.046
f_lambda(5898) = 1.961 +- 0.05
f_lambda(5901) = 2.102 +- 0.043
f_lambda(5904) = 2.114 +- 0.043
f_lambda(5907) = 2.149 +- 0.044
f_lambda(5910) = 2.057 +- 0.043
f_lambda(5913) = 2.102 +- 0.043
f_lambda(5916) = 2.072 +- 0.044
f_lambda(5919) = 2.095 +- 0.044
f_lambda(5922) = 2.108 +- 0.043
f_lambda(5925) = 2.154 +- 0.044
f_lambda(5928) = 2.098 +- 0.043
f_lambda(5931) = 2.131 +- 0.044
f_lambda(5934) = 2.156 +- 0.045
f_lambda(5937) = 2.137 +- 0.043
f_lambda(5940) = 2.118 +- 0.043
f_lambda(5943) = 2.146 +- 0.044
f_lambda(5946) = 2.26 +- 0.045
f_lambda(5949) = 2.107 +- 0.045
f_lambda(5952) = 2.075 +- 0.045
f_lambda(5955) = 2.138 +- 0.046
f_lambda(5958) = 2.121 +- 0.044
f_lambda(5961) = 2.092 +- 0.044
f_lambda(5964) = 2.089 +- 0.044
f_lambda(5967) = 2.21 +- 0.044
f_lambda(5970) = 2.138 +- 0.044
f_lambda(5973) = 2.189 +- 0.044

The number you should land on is 1.9 angstrom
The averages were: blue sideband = 2.15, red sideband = 2.15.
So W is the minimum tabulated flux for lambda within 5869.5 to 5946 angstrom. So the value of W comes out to 1.7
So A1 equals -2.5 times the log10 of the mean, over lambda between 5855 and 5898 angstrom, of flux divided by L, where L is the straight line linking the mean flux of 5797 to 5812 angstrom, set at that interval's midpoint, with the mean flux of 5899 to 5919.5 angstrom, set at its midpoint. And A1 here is 0.03 mag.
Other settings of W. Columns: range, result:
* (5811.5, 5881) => 2.066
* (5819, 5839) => 2.13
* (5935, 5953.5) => 2.075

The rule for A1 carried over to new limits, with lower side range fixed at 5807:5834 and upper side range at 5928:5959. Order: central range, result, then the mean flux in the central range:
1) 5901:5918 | 0.03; 2.1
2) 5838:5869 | 0.01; 2.16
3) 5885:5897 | 0.15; 1.88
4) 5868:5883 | 0.00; 2.16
